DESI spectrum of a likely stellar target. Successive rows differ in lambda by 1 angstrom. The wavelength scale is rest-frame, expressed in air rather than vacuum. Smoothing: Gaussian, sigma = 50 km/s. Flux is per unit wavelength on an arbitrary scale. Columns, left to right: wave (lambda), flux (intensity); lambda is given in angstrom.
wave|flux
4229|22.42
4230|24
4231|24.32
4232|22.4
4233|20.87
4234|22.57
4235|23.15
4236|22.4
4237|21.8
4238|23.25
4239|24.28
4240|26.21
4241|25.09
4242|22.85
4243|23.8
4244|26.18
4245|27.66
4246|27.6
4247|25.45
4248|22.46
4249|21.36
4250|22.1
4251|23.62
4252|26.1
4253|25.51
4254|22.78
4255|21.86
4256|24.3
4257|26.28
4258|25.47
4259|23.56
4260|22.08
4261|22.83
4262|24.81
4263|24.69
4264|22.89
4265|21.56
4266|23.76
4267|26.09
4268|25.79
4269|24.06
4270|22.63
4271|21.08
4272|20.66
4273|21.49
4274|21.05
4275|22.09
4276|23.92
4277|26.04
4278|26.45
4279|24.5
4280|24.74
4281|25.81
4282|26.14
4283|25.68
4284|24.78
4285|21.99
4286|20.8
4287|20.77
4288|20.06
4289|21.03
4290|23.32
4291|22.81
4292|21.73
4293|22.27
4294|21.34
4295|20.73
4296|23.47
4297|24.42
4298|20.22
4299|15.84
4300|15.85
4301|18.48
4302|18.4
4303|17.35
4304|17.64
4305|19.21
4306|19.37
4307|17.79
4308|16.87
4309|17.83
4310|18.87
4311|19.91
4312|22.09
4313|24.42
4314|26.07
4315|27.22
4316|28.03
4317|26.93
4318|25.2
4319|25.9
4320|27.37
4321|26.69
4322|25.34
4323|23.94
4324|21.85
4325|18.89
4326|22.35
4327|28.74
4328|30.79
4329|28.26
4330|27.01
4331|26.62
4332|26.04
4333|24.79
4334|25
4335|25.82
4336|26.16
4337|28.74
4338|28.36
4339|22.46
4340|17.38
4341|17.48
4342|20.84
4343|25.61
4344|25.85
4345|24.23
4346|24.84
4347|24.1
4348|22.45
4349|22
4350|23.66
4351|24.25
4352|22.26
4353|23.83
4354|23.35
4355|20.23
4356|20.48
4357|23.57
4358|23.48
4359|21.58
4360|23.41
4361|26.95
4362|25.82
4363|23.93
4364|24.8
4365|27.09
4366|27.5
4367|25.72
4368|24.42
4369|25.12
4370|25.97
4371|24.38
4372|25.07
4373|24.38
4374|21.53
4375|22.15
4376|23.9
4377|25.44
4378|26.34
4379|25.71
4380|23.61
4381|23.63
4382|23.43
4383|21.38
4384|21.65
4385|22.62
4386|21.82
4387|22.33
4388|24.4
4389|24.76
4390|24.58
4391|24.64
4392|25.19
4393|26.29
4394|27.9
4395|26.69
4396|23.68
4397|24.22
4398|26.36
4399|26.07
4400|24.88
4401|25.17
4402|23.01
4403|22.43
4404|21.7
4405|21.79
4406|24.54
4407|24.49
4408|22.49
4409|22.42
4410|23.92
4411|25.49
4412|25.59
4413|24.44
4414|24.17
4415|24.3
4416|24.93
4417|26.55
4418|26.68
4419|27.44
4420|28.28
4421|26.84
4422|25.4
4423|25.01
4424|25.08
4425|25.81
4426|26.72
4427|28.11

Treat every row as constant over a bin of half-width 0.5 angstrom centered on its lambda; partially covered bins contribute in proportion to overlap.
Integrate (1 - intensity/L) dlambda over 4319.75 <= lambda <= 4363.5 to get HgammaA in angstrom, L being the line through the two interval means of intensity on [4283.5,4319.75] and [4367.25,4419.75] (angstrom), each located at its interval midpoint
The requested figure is -3.0 angstrom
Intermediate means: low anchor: 21.4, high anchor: 24.4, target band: 24.2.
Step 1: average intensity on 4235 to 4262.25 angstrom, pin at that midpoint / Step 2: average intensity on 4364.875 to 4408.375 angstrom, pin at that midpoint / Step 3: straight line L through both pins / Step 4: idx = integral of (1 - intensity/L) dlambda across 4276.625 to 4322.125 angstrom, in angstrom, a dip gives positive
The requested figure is 3.53 angstrom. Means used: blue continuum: 24.1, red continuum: 24.3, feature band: 22.3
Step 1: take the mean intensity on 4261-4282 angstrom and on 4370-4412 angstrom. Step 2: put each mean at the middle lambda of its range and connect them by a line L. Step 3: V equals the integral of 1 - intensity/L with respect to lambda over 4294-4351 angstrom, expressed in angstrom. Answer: 2.0 angstrom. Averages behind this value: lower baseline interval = 23.7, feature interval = 23.1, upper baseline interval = 24.1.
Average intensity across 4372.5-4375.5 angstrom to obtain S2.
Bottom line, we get 22.7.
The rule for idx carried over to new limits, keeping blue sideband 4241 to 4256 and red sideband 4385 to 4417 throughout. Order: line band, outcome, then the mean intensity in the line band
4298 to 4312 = 3.52 angstrom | 18.2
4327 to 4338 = -1.25 angstrom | 27.1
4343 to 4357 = 0.59 angstrom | 23.3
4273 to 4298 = 1.25 angstrom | 23.1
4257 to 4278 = 0.70 angstrom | 23.5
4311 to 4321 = -0.55 angstrom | 25.7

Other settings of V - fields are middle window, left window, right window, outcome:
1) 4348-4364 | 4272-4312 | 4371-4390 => -0.2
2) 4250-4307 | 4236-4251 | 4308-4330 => 4.3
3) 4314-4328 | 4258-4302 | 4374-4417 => -1.4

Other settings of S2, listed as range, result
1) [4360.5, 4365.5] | 25.7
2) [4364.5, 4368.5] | 26.2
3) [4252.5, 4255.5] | 23.4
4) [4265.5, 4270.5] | 24.5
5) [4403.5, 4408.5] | 23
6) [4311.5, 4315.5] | 25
